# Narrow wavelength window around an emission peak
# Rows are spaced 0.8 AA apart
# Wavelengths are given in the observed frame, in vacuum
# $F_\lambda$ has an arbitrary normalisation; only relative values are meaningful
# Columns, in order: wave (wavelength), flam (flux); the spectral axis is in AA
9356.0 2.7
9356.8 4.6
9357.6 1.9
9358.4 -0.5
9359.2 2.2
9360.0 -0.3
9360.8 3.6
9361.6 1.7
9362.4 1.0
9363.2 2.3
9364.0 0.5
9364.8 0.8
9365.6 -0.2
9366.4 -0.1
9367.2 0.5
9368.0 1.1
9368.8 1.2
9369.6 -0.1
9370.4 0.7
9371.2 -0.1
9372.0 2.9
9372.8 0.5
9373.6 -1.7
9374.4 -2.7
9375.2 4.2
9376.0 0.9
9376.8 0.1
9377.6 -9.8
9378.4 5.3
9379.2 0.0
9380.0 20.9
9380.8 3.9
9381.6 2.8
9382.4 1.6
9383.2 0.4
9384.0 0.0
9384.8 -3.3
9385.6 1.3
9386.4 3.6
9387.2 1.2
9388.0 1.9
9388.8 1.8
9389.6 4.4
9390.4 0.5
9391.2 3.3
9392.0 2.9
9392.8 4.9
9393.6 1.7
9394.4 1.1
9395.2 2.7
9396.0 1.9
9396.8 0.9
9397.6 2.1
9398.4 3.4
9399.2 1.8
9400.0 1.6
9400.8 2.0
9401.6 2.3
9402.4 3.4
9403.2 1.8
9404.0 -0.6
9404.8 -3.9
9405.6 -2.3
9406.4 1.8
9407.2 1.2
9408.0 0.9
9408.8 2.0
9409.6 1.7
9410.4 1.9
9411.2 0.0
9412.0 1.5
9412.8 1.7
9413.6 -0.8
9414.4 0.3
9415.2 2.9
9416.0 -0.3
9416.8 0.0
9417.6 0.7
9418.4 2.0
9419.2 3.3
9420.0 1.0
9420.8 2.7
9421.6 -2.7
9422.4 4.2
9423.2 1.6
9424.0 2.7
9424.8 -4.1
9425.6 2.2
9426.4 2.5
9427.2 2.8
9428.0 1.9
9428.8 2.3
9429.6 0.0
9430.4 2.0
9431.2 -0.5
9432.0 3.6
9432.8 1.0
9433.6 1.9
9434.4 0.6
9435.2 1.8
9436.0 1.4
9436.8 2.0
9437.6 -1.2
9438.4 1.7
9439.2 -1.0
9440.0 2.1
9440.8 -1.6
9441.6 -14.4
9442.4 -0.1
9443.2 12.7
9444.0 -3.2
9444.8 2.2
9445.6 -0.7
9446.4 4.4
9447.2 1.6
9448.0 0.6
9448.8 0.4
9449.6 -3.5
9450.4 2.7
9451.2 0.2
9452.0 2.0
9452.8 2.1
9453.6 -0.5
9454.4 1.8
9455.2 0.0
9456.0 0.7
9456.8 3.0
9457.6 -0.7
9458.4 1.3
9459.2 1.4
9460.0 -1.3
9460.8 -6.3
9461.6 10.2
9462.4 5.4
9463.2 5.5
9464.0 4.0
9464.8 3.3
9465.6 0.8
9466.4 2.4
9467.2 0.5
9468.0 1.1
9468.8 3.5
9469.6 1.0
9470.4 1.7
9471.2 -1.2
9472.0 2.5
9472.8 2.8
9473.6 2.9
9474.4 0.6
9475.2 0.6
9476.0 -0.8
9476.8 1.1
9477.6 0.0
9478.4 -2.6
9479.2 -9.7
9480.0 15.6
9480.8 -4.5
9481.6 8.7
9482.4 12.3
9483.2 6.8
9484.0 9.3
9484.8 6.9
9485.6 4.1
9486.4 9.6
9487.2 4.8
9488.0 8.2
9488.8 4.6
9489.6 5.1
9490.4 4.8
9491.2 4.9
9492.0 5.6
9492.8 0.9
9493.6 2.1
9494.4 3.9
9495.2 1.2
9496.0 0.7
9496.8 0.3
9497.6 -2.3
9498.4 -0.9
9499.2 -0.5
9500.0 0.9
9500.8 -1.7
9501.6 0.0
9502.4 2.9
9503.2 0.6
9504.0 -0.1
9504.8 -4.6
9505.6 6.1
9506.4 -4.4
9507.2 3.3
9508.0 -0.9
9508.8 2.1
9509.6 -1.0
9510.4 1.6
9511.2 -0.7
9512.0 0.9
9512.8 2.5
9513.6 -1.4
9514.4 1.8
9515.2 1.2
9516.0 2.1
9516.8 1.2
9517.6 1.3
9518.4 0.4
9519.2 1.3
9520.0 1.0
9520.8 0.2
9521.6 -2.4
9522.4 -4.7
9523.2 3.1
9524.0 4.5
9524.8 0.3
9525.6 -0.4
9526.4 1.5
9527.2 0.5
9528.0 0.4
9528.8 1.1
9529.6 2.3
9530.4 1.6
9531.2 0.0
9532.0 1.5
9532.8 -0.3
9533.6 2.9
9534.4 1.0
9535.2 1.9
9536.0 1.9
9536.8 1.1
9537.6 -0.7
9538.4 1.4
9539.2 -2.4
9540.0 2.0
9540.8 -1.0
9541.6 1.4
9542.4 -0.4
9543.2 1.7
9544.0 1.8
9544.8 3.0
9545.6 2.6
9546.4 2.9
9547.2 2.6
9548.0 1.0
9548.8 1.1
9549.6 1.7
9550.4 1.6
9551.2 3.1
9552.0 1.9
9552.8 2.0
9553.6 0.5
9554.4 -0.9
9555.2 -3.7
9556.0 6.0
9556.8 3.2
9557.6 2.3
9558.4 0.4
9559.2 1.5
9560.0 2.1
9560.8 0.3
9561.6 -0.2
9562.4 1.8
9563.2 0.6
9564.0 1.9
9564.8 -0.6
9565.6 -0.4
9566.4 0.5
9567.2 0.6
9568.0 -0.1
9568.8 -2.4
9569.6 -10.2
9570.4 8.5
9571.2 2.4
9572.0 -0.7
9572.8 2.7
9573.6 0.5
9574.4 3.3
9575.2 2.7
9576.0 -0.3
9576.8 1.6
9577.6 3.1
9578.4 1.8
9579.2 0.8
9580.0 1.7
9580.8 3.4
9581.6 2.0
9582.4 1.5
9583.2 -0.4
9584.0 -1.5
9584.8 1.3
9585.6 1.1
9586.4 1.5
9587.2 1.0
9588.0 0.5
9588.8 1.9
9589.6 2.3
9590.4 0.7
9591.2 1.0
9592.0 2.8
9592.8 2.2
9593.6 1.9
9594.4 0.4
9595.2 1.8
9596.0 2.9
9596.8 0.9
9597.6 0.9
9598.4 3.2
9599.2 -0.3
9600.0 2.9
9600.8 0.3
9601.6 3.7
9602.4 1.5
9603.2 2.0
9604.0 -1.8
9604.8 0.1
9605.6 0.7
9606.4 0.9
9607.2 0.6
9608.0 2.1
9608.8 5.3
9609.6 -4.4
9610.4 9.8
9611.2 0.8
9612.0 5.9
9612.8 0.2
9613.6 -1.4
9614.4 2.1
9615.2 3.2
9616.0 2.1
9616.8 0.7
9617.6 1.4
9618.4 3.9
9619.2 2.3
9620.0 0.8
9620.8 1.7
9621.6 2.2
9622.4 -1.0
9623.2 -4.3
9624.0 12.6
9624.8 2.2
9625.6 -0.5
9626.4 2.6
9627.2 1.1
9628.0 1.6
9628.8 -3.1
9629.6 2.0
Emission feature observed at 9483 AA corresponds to [O III]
